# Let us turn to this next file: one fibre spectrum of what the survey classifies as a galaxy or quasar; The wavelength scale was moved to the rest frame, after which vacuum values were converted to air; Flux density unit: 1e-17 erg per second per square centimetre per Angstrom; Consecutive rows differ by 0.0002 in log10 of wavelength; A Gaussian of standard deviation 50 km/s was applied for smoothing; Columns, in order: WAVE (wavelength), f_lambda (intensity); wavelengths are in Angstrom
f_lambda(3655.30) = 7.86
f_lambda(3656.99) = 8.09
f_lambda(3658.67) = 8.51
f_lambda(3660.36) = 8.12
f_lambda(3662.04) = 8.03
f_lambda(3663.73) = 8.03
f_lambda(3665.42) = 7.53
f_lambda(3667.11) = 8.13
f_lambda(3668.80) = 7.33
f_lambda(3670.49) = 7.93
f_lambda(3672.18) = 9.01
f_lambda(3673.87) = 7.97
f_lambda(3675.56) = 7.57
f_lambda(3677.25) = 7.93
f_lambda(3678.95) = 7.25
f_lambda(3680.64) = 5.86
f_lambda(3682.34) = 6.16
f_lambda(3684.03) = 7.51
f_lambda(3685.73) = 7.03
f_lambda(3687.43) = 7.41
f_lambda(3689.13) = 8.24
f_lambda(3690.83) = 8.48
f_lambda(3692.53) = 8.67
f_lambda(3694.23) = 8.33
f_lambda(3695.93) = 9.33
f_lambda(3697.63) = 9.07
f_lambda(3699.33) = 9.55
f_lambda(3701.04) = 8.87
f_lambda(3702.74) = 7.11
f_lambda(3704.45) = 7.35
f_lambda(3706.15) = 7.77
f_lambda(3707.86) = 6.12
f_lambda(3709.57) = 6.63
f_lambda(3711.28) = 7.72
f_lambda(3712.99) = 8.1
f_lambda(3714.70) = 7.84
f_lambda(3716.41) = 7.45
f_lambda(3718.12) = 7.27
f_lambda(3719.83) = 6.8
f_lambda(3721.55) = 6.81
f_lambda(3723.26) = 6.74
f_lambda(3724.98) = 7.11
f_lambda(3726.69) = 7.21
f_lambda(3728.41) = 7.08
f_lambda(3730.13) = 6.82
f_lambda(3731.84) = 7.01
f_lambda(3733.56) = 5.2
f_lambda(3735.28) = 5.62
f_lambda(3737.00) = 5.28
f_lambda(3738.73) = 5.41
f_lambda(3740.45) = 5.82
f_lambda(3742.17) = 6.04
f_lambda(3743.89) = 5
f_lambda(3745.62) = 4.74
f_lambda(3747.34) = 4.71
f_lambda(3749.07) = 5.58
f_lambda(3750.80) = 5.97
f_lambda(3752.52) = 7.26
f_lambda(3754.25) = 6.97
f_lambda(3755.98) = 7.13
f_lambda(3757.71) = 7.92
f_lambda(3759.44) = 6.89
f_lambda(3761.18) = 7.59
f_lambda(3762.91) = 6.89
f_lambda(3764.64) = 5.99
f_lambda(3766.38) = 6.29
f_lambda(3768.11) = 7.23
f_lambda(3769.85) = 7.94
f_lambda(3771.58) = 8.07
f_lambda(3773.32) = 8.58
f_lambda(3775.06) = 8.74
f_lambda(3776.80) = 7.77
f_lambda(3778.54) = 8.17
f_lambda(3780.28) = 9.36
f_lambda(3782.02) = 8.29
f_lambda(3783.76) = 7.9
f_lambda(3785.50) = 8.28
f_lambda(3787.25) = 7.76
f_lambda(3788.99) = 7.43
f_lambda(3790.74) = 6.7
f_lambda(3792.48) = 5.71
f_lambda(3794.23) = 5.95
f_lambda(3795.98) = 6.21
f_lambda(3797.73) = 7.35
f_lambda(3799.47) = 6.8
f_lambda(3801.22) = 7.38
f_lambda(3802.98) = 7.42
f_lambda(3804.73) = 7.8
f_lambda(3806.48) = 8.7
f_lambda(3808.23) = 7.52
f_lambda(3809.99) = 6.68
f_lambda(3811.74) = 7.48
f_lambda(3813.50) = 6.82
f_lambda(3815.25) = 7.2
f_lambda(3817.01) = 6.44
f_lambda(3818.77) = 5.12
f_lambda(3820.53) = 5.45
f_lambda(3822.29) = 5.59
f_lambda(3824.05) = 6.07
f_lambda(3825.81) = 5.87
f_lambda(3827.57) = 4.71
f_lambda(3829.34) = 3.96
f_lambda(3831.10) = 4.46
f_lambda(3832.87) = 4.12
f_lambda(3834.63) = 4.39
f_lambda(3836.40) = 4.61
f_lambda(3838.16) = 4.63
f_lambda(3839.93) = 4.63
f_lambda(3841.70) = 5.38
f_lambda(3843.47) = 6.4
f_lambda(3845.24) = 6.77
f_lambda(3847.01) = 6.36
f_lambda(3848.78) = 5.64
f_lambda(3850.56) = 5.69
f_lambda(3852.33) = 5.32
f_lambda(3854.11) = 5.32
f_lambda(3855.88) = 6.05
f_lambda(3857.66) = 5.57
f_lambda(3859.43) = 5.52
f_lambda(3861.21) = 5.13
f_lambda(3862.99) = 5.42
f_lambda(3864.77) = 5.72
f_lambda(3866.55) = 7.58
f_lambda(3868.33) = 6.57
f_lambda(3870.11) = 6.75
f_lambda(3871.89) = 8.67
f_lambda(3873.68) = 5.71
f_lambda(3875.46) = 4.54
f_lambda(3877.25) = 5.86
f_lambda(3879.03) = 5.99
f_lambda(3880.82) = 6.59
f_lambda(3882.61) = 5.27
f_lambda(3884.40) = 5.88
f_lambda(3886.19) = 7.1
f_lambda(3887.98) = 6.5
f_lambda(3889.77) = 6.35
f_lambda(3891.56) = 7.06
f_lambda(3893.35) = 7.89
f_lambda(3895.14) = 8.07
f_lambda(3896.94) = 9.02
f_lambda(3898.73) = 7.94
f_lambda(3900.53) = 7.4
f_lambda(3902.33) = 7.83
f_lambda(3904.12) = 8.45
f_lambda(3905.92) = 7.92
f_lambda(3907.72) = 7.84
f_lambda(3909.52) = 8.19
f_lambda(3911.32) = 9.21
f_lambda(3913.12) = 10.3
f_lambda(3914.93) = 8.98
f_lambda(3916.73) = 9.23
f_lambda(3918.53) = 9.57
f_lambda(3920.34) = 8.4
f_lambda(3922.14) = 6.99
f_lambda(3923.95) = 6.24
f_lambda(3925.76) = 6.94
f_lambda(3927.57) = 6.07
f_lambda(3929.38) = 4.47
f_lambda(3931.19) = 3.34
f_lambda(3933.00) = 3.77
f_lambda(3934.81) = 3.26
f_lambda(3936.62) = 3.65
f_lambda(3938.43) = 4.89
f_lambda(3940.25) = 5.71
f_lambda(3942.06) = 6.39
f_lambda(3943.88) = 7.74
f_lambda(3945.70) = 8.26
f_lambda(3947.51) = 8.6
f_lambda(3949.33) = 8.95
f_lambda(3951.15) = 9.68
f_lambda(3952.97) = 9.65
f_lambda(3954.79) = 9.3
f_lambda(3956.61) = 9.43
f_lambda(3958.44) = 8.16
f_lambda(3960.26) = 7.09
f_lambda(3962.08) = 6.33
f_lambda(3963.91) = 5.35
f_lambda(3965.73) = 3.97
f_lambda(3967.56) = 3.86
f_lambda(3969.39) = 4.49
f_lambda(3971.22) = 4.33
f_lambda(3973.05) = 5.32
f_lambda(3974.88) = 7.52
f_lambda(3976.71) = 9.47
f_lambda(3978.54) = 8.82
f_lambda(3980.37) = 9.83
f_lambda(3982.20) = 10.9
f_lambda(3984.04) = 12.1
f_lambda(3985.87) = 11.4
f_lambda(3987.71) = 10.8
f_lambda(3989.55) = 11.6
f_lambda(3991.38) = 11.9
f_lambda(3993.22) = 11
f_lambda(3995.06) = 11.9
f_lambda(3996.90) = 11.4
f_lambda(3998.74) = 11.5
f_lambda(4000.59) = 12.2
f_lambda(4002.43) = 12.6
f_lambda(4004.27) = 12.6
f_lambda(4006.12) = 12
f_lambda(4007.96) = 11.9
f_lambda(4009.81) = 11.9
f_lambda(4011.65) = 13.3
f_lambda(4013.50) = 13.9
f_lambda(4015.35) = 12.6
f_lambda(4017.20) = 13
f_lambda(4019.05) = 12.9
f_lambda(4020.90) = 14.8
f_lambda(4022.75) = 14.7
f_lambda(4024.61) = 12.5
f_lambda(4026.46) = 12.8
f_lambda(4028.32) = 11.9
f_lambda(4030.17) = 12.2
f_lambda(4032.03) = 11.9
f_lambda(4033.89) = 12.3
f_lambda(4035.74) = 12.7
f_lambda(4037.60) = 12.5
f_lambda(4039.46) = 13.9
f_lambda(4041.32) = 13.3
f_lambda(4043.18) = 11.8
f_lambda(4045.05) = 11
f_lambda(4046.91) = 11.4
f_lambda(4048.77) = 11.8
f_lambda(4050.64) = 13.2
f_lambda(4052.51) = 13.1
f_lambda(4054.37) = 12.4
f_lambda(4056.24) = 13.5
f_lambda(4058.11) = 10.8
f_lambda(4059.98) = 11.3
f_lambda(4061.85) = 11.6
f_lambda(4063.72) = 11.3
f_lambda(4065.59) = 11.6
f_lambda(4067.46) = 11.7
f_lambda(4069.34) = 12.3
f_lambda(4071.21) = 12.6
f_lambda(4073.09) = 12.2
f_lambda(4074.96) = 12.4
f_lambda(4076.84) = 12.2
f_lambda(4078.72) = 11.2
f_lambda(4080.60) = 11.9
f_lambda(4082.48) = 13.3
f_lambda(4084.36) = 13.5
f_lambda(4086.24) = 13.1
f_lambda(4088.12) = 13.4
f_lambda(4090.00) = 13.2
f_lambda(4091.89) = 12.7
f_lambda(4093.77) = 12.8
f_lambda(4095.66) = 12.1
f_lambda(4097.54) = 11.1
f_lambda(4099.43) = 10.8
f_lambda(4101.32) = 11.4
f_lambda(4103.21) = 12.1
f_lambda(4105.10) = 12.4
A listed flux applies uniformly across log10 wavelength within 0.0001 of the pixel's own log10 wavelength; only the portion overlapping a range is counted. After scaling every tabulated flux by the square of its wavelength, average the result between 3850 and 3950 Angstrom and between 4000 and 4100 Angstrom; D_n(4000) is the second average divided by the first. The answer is 2.0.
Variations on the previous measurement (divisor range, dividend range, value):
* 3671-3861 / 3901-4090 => 1.69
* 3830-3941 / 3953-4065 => 1.83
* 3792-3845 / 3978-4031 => 2.21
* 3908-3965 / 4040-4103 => 1.81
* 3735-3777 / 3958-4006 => 1.56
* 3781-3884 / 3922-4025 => 1.58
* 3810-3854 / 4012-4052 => 2.53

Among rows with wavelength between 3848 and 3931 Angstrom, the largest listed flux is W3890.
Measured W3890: 10.3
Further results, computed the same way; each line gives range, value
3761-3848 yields 9.36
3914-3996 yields 12.1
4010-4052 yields 14.8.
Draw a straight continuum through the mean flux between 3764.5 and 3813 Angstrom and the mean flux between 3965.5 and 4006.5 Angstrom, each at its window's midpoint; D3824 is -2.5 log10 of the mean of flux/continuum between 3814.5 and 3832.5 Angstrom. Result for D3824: 0.404 mag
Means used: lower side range 7.5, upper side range 9.7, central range 5.43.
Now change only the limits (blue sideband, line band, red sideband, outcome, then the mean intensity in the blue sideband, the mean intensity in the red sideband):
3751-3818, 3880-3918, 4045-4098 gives 0.198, 7.37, 12.3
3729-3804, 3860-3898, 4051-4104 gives 0.322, 6.87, 12.2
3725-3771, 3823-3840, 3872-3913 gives 0.398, 6.39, 7.21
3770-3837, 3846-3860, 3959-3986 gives 0.212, 6.78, 7.29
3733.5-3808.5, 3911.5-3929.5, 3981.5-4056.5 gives 0.275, 6.96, 12.4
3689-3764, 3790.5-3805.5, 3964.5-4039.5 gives 0.182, 7.02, 11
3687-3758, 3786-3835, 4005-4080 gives 0.311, 7.02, 12.4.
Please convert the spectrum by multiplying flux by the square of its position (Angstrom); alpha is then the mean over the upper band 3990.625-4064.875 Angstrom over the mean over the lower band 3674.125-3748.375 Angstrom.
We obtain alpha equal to 2.1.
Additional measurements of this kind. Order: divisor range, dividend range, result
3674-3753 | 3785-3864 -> 0.92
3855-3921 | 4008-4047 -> 1.90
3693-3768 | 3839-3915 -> 1.06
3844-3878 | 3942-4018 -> 1.71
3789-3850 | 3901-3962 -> 1.29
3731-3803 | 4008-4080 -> 2.08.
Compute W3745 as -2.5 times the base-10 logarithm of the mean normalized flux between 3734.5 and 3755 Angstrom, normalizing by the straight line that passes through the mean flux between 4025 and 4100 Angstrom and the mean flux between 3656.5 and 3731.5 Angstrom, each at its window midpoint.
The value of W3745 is 0.41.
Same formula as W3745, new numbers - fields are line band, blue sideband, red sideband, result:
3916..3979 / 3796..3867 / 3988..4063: 0.41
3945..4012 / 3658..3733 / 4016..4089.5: 0.22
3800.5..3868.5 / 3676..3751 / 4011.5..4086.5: 0.45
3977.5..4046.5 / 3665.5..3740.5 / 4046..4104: -0.07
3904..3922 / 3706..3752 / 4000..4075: 0.15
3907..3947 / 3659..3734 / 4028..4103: 0.47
